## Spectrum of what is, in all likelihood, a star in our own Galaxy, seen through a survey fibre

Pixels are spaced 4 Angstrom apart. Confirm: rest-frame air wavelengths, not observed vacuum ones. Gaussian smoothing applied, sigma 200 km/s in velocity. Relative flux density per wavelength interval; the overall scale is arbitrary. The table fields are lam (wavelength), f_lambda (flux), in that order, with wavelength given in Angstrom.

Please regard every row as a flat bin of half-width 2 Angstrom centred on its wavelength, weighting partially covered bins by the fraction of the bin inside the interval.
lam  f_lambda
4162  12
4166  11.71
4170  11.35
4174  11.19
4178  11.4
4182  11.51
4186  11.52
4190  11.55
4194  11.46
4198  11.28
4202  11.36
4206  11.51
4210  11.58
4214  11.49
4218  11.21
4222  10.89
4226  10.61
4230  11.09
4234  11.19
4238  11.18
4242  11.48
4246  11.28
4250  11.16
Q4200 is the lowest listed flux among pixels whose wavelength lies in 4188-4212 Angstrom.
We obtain 11.28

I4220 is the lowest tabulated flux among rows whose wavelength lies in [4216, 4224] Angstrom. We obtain 10.89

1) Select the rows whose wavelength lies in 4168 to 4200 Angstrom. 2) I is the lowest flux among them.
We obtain 11.19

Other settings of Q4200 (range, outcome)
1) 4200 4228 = 10.61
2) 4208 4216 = 11.49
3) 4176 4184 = 11.4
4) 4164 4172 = 11.35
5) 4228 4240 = 11.09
